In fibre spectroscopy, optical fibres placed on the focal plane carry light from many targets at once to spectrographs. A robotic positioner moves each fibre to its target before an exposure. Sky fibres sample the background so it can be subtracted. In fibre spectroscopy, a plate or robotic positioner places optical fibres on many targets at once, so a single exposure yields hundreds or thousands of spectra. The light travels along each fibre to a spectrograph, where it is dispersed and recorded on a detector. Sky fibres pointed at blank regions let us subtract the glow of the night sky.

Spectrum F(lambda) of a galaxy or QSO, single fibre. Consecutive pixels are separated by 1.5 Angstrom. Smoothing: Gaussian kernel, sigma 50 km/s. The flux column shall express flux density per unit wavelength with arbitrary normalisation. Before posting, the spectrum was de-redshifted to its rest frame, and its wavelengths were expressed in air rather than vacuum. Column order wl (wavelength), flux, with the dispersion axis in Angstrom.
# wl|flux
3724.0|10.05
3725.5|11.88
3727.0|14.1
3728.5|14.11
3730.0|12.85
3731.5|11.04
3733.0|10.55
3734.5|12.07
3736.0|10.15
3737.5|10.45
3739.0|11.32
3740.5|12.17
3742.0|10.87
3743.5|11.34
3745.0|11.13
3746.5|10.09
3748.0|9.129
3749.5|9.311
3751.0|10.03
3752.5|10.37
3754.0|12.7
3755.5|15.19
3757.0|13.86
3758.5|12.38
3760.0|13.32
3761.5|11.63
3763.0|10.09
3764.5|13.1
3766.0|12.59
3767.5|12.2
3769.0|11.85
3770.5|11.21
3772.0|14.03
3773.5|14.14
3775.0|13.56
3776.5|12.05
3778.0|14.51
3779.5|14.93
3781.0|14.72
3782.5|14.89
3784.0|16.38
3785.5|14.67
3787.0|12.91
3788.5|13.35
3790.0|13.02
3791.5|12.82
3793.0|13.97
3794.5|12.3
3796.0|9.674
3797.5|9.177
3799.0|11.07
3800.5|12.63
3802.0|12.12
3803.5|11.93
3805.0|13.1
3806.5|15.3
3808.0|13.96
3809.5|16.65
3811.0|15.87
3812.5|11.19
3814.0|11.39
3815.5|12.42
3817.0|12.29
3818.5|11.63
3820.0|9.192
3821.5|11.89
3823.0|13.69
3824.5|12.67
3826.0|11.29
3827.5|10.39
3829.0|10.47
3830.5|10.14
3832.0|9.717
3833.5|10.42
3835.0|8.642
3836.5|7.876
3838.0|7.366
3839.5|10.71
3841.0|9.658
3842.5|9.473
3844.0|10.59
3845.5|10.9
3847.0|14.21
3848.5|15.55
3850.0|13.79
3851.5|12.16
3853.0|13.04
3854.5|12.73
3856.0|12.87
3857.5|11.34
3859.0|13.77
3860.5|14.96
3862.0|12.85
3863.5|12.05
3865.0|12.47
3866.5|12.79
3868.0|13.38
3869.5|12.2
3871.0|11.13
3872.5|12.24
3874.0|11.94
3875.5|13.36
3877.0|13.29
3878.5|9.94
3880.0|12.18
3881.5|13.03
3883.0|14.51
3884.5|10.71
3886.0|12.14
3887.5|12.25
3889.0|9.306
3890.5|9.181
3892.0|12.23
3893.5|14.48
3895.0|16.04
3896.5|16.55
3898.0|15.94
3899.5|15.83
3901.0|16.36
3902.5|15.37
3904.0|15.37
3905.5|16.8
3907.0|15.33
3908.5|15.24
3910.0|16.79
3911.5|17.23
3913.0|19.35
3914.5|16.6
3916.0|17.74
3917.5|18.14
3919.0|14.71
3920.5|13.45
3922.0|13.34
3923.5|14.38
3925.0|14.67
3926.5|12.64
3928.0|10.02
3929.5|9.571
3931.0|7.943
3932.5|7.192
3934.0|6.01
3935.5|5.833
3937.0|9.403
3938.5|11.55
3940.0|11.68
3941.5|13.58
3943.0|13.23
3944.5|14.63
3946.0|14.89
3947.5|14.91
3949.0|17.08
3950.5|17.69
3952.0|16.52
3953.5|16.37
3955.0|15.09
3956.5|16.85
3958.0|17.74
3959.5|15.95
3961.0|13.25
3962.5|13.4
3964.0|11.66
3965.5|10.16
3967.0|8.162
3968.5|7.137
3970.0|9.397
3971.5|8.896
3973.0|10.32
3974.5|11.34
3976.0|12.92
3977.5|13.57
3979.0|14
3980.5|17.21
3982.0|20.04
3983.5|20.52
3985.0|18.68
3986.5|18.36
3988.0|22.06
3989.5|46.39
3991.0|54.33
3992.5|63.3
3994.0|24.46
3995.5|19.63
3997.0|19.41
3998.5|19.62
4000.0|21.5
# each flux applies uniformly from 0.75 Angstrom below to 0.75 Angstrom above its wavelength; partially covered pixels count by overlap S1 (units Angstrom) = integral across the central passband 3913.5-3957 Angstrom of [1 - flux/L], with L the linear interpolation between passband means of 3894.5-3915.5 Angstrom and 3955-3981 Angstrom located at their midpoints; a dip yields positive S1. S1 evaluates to 3.4 Angstrom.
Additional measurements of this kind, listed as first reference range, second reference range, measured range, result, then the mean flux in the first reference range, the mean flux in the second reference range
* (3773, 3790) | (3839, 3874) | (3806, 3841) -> 4.6 Angstrom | 14.1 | 12.4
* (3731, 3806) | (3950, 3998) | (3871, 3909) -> 6.3 Angstrom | 12.3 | 18.9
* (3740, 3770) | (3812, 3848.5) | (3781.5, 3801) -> -2.7 Angstrom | 11.7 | 10.9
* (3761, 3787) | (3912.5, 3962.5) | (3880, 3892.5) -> 1.7 Angstrom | 13.3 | 13.7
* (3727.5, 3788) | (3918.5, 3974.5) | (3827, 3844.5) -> 3.9 Angstrom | 12.4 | 12.4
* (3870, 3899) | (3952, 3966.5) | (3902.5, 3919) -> -4.2 Angstrom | 12.7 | 14.5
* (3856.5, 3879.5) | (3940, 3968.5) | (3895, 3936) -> -2.1 Angstrom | 12.5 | 14.2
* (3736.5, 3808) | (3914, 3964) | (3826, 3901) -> 5.1 Angstrom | 12.4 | 13.5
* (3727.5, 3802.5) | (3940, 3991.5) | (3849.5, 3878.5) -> 3.3 Angstrom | 12.3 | 16.4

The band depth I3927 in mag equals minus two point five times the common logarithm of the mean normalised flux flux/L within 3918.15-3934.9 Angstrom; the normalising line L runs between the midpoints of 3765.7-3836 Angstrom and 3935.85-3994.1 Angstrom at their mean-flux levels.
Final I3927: 0.40 mag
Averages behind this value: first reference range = 12.5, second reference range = 17.5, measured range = 11.3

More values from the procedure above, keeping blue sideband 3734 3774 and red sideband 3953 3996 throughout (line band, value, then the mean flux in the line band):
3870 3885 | 0.28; 12.3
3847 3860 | 0.13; 13.3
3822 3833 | 0.25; 11.2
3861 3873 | 0.23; 12.4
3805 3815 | -0.03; 13.9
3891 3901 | 0.09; 15.1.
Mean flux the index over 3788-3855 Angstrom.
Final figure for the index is 11.8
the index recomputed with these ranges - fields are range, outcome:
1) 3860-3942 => 13.1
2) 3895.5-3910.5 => 15.9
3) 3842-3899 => 12.7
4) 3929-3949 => 11.1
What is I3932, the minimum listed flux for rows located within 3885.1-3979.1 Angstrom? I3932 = 5.833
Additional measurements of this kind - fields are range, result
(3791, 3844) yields 7.366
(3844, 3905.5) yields 9.181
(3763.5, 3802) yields 9.177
